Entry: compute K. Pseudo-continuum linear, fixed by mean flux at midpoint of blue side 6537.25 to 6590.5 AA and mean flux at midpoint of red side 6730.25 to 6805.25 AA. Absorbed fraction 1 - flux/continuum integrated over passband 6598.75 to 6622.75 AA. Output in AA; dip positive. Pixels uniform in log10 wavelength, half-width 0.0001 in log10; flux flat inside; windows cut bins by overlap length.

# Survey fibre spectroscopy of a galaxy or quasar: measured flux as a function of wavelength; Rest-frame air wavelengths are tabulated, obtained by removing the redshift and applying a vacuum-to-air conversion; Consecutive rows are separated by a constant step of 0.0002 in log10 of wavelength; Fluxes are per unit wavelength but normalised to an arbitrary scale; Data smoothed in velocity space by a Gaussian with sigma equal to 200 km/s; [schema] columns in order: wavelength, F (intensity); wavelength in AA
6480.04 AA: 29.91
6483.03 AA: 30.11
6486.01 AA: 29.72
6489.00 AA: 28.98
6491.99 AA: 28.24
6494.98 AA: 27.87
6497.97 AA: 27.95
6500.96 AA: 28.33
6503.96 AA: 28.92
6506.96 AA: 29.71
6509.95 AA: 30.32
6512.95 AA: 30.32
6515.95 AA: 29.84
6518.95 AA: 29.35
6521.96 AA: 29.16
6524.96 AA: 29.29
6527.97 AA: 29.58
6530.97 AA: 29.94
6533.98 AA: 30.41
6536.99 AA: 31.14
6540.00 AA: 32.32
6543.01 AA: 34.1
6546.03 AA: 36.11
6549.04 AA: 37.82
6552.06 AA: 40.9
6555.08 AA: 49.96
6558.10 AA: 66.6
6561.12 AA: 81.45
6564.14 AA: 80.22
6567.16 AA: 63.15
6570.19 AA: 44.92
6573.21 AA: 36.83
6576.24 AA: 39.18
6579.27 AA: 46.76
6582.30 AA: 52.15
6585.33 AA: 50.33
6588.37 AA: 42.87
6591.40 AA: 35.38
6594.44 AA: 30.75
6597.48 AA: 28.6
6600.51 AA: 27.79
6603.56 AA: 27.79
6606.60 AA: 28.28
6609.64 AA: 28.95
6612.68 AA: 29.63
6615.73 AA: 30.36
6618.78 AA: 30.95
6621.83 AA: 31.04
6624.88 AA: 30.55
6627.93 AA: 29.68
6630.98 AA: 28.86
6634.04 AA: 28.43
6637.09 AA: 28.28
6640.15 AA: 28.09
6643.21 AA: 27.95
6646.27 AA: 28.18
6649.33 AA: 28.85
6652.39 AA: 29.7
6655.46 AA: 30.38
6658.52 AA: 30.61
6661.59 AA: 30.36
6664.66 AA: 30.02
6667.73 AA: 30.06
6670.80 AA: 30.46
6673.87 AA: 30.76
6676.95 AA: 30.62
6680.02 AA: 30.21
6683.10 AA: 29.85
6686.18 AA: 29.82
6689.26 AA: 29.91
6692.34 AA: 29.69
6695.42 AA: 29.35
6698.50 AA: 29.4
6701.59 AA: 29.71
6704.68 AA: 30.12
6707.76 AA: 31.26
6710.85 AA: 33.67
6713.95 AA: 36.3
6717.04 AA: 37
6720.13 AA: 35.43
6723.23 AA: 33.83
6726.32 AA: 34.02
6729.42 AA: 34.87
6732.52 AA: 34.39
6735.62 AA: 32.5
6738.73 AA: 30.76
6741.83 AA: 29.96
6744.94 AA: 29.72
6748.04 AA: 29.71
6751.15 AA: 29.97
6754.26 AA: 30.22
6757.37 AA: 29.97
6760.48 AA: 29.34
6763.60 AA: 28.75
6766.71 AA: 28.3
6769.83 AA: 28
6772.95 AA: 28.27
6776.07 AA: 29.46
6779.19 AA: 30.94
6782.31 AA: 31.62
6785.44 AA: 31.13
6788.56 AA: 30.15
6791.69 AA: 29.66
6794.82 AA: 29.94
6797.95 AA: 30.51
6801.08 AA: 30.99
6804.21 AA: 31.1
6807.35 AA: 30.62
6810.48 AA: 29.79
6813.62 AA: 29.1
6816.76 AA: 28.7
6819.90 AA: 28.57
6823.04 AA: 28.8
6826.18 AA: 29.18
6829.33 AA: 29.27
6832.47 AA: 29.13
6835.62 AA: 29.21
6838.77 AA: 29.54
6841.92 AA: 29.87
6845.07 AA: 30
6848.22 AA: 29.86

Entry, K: 8.1 AA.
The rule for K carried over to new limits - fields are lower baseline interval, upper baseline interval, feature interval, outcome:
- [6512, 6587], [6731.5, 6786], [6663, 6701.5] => 5.2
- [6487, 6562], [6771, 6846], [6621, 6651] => 3.5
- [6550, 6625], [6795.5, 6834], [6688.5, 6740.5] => 4.0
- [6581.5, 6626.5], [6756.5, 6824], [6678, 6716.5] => 0.7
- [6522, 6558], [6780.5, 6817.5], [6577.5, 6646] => 3.0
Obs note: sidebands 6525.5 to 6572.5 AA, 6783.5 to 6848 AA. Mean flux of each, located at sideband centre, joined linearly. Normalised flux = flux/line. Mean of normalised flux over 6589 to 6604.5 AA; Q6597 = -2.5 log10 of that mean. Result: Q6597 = 0.35 mag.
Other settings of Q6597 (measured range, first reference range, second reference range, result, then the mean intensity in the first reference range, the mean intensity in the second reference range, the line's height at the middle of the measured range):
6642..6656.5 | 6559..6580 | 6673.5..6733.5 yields 0.402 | 56.7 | 32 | 42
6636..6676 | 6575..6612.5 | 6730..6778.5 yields 0.148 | 36.3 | 30.1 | 33.9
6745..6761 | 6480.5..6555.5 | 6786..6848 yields 0.007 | 31.3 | 29.7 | 30.1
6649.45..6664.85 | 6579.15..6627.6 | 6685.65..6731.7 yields 0.106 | 34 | 32.4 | 33.2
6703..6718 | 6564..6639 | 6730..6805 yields -0.038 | 36.4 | 30.3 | 32.4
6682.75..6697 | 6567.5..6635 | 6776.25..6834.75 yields 0.108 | 35.1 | 29.9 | 32.8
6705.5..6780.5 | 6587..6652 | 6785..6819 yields -0.051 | 30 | 30.1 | 30.1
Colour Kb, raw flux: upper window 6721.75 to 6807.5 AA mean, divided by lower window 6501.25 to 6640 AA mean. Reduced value 0.83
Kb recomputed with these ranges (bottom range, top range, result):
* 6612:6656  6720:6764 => 1.07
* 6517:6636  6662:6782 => 0.81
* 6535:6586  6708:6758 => 0.68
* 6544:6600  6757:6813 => 0.63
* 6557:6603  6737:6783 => 0.62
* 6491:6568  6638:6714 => 0.79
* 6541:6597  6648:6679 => 0.63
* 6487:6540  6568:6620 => 1.23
